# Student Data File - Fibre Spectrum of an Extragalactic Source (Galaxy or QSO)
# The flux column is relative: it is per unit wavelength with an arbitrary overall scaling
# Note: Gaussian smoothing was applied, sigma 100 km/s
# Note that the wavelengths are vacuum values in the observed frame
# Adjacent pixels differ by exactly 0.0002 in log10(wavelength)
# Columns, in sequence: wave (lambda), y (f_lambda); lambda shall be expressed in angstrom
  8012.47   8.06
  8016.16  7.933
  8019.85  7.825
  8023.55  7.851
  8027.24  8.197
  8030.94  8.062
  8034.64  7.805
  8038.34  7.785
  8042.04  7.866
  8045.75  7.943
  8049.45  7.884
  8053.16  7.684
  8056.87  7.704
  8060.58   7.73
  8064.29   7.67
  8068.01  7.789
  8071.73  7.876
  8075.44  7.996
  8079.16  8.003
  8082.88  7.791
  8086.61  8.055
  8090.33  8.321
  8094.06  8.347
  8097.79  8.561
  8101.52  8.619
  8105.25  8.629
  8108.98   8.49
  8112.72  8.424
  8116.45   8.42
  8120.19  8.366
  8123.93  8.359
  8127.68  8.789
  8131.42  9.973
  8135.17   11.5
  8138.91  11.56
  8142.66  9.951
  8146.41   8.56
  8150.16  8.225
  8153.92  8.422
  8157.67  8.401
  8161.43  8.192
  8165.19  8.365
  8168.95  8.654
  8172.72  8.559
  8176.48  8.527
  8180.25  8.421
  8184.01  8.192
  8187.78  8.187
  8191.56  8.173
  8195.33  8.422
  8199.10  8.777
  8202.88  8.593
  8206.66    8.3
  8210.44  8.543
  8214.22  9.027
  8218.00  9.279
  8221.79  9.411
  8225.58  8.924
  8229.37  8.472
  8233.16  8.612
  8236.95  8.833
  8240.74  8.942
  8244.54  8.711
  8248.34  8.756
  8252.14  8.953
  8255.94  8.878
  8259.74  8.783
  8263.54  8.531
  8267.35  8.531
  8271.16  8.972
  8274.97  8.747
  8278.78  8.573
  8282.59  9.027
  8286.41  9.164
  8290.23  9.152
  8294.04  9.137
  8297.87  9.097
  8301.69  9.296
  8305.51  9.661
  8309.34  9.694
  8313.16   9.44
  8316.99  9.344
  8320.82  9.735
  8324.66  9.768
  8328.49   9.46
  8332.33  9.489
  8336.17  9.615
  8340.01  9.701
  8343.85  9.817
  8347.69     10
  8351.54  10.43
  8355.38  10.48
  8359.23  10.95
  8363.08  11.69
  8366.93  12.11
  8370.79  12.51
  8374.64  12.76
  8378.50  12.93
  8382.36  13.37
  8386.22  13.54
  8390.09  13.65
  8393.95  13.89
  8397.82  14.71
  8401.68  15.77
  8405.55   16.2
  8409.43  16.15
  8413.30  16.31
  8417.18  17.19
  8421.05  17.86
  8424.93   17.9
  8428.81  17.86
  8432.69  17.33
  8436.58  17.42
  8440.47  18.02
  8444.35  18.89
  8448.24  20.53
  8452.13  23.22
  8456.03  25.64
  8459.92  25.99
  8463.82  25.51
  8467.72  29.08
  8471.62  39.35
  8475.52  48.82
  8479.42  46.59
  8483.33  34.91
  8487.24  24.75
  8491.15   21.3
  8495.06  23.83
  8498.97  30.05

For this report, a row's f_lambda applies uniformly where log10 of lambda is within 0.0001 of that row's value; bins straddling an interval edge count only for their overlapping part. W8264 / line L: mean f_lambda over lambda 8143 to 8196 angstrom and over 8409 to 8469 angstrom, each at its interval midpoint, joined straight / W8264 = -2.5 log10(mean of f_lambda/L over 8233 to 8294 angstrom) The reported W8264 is 0.379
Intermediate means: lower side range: 8.42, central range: 8.84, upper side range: 20.3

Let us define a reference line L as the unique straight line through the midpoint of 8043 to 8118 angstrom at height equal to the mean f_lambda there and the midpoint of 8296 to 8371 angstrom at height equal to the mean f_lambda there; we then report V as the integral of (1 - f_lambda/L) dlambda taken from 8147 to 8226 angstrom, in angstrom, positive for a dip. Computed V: 3.3 angstrom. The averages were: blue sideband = 8.09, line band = 8.55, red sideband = 10.1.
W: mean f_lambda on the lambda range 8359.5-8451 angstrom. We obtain 15.6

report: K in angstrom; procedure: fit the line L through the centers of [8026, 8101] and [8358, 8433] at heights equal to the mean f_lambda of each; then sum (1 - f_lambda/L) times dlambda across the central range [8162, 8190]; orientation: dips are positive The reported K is 5.04 angstrom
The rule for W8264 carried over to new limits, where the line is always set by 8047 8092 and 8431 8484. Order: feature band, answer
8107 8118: 0.19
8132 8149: 0.12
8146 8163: 0.42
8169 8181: 0.48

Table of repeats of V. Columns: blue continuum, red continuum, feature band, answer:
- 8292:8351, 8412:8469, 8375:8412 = 4.1 angstrom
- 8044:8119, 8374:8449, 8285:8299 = 4.3 angstrom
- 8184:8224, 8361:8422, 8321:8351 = 6.9 angstrom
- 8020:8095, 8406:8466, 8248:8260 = 4.4 angstrom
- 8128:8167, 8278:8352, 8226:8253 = 1.8 angstrom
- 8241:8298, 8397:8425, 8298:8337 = 6.5 angstrom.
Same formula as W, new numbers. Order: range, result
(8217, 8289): 8.84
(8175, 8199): 8.35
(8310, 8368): 10.1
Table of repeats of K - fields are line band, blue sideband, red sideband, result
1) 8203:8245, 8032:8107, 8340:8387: 4.5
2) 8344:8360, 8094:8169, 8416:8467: 6.4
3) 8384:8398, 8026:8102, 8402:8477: 4.5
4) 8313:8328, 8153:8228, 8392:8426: 4.0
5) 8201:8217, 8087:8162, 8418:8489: 5.6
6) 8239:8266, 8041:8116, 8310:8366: 1.7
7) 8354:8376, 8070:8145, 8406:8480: 9.2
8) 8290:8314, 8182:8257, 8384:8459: 5.8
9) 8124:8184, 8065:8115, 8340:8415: 1.4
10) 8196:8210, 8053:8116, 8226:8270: 0.0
